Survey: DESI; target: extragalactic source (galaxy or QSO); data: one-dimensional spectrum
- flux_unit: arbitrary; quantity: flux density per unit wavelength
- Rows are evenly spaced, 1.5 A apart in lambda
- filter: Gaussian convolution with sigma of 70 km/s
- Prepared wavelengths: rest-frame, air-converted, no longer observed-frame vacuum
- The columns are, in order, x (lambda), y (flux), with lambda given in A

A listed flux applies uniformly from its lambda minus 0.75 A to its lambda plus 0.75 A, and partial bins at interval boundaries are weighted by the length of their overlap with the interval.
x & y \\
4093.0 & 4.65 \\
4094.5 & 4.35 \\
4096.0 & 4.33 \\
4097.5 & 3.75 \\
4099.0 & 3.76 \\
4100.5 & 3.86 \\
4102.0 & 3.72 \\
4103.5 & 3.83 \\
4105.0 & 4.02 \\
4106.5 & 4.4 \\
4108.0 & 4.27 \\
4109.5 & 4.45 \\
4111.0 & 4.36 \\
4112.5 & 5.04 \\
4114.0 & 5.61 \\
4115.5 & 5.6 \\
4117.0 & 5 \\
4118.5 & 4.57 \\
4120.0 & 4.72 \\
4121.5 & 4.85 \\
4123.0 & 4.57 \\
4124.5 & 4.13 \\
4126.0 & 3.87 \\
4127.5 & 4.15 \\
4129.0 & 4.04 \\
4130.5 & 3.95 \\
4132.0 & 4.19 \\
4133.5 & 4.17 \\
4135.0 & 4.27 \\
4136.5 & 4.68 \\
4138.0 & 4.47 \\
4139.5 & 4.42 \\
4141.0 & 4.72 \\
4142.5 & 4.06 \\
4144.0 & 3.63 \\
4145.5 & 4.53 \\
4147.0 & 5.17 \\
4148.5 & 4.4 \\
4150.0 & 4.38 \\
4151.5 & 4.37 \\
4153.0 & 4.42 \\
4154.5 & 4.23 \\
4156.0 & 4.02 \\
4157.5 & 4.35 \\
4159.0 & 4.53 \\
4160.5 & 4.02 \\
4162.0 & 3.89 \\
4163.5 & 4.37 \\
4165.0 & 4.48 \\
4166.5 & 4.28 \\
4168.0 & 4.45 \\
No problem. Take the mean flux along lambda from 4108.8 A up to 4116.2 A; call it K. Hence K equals 5.01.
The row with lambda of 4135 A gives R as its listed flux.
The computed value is 4.27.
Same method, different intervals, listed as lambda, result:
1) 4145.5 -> 4.53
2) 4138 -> 4.47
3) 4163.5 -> 4.37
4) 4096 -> 4.33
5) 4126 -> 3.87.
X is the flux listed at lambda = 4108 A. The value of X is 4.27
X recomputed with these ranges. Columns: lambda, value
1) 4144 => 3.63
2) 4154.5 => 4.23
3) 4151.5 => 4.37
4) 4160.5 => 4.02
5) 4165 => 4.48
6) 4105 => 4.02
